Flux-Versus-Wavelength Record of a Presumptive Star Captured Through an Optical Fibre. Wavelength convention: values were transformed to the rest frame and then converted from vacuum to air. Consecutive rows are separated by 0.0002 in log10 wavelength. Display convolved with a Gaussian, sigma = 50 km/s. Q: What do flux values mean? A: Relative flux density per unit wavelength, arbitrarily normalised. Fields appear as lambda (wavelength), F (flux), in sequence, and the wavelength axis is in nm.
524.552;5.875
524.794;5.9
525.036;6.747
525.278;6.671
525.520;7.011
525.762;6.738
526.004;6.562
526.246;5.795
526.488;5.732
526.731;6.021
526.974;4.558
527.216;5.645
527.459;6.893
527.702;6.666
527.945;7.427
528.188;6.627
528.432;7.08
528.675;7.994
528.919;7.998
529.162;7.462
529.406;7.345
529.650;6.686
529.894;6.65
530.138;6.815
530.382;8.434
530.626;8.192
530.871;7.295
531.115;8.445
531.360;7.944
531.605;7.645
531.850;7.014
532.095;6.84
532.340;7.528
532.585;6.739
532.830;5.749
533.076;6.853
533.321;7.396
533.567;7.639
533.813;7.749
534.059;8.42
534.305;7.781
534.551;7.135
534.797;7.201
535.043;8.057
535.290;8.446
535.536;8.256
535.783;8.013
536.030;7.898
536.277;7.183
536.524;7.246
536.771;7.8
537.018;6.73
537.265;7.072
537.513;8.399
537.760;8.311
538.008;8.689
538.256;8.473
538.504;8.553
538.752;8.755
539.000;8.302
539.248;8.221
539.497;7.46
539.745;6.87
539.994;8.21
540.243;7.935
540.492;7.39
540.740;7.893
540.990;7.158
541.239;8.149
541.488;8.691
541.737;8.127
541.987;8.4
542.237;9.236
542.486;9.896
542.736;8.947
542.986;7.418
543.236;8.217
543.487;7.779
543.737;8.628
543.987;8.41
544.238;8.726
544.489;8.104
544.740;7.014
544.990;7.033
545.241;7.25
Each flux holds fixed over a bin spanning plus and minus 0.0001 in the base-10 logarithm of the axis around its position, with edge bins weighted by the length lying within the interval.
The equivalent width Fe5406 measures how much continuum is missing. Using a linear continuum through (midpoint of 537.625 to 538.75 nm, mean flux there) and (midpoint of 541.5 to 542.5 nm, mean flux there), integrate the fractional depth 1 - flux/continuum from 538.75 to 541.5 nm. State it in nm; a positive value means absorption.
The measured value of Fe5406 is 0.26 nm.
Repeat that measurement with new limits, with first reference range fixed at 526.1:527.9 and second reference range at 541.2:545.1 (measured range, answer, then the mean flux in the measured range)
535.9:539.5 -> -0.21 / 7.96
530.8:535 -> -0.35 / 7.39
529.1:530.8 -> -0.25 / 7.36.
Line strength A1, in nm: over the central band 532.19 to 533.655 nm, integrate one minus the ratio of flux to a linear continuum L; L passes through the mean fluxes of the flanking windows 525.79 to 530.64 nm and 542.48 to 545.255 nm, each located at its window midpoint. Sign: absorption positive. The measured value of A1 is 0.04 nm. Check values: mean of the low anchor 6.8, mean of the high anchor 8.08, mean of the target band 6.97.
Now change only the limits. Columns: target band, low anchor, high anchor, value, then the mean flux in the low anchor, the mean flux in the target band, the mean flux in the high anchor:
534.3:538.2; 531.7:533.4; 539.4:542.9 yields -0.18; 6.87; 7.78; 8.17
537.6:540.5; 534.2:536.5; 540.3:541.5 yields -0.13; 7.75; 8.13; 7.79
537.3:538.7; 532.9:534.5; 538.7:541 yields -0.12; 7.55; 8.41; 7.82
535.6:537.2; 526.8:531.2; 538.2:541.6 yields 0.04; 7.1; 7.49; 7.99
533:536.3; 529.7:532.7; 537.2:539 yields 0.07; 7.44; 7.74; 8.36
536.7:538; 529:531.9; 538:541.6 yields 0.02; 7.51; 7.75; 8.03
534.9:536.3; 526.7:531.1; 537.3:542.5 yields -0.05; 7.05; 8.02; 8.19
